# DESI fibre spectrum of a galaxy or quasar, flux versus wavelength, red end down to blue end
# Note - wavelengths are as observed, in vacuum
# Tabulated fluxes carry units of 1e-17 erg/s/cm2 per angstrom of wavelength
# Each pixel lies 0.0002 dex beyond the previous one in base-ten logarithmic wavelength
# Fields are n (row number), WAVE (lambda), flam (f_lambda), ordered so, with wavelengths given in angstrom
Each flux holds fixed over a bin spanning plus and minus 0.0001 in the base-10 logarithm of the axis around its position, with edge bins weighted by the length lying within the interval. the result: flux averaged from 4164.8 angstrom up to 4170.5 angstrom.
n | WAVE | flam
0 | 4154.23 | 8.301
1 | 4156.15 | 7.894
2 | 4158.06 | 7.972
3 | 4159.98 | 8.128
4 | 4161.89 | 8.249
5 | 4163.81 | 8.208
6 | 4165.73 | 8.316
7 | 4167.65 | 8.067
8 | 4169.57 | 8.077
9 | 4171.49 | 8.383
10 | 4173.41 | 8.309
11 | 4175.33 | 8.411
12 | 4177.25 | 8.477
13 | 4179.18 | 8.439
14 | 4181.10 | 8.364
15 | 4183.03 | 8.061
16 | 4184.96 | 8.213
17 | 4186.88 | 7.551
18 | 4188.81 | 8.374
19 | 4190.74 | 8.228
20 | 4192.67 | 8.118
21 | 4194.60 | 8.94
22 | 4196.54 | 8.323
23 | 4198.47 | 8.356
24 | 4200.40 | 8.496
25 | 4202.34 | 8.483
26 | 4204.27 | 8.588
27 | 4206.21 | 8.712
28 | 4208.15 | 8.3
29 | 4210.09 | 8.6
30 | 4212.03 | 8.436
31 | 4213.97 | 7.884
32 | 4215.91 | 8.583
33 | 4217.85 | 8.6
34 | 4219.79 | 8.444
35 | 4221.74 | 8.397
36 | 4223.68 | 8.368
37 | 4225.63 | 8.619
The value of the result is 8.15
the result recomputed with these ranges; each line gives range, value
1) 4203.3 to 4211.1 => 8.55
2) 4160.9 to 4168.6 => 8.21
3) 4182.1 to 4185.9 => 8.13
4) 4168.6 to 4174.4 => 8.26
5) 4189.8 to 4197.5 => 8.4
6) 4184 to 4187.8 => 7.9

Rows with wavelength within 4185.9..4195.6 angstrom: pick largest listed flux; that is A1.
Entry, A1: 8.94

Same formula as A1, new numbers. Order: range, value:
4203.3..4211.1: 8.712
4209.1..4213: 8.6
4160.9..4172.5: 8.383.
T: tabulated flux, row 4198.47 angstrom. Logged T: 8.356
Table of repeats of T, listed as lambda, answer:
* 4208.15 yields 8.3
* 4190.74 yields 8.228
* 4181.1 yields 8.364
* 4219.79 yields 8.444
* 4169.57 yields 8.077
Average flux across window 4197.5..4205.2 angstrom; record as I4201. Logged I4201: 8.49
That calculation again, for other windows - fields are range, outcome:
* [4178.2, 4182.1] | 8.39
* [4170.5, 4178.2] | 8.4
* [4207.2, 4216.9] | 8.36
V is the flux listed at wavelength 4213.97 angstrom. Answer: 7.884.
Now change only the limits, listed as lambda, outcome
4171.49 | 8.383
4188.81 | 8.374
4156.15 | 7.894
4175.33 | 8.411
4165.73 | 8.316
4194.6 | 8.94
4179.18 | 8.439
